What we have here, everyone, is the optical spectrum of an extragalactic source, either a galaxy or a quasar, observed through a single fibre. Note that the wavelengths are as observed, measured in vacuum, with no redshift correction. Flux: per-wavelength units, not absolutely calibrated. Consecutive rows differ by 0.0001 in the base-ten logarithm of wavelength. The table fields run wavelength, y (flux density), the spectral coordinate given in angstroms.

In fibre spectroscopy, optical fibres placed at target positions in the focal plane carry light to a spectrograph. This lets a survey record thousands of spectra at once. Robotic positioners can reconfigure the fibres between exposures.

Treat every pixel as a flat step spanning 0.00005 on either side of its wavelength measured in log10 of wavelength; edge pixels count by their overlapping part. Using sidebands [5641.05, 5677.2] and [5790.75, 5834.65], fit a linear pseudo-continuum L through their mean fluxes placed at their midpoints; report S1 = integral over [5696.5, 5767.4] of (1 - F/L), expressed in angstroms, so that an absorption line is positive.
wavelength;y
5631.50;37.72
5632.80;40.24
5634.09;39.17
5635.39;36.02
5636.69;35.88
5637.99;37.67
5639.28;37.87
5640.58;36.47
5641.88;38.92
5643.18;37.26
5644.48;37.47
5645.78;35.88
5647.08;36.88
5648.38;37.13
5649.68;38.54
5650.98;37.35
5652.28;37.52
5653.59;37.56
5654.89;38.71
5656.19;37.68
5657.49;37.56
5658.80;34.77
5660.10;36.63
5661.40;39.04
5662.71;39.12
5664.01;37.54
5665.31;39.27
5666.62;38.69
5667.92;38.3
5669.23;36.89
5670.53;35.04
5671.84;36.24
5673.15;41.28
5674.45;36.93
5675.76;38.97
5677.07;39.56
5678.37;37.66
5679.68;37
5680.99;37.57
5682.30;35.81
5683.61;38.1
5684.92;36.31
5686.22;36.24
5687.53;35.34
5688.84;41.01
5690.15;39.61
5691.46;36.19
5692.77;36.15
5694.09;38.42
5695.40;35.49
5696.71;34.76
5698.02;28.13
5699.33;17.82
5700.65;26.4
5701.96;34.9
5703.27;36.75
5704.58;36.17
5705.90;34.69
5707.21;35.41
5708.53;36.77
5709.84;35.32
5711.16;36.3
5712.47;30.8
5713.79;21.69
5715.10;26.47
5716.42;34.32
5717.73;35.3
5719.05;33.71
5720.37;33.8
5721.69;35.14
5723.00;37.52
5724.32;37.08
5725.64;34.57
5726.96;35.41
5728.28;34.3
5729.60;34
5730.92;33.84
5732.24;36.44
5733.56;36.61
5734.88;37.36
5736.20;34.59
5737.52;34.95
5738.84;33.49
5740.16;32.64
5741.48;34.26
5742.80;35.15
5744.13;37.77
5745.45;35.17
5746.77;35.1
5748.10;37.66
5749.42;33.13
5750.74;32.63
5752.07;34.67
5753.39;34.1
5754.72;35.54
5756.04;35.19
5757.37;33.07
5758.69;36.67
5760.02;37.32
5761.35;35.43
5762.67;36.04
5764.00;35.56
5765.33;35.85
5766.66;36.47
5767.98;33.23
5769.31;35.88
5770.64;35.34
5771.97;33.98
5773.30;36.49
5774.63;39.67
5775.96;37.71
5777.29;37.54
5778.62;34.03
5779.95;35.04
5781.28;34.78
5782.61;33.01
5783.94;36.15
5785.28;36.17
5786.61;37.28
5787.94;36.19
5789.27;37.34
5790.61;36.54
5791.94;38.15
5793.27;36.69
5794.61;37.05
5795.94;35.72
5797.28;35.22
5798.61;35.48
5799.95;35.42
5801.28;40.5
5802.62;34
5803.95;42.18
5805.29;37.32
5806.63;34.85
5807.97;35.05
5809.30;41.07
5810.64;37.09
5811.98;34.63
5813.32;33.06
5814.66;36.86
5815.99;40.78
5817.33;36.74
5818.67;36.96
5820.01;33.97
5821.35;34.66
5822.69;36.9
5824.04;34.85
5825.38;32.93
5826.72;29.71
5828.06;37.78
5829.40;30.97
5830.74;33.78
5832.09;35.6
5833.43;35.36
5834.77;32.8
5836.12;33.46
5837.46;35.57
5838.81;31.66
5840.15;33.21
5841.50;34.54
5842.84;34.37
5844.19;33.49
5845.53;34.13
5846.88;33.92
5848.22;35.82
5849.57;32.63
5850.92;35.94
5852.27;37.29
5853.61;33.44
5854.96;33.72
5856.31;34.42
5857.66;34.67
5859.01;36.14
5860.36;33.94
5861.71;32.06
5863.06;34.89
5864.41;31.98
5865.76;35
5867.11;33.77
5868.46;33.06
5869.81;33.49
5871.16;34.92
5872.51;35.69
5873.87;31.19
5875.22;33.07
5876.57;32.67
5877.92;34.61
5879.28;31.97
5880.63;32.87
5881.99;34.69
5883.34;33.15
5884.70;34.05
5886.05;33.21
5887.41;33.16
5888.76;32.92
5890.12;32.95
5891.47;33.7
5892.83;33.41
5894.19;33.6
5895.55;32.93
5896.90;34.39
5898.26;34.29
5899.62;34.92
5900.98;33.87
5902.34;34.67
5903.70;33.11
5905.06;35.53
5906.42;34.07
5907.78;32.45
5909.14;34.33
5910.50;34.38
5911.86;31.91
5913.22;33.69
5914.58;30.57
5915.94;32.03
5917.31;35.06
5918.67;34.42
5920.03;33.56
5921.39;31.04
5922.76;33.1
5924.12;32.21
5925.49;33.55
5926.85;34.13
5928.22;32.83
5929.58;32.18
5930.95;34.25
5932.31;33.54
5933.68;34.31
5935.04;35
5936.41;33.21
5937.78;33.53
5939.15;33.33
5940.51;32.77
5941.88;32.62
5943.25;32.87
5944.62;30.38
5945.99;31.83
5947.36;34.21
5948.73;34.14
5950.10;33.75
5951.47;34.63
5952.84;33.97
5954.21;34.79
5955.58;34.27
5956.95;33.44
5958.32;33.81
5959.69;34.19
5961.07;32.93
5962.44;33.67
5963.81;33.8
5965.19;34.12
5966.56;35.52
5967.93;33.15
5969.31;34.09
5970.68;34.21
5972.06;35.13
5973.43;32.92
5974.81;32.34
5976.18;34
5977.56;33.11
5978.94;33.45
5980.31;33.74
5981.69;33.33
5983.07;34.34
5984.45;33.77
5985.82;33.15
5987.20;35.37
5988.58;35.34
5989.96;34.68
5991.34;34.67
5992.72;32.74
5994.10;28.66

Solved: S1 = 5.2 angstroms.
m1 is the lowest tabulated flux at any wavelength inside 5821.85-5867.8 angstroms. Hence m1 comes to 29.71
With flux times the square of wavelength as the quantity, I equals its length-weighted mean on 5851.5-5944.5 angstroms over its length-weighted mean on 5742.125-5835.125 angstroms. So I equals 0.97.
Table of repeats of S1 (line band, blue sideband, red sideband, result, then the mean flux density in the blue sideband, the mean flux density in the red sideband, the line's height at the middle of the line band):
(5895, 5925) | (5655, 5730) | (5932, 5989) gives 0.50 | 35.5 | 33.7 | 34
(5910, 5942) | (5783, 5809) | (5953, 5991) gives 1.35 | 36.7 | 34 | 34.7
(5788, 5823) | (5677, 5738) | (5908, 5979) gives -2.58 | 34.7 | 33.5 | 34.2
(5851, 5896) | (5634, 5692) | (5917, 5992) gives 1.29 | 37.6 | 33.7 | 34.7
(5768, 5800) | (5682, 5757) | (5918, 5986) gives -1.73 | 34.5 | 33.5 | 34.2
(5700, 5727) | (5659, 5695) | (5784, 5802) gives 2.65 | 37.7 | 36.7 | 37.4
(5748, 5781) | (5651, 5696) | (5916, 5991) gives 0.74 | 37.6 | 33.6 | 36.3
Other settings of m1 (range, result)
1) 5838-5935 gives 30.57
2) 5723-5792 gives 32.63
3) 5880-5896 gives 32.87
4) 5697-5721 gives 17.82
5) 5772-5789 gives 33.01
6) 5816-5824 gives 33.97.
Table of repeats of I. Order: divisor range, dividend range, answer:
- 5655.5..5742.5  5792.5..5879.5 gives 1.03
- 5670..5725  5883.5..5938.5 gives 1.03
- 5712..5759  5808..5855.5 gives 1.05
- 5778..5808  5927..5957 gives 0.97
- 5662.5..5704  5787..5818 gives 1.06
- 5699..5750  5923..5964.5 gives 1.06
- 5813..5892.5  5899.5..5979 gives 1.01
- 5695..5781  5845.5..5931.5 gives 1.03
